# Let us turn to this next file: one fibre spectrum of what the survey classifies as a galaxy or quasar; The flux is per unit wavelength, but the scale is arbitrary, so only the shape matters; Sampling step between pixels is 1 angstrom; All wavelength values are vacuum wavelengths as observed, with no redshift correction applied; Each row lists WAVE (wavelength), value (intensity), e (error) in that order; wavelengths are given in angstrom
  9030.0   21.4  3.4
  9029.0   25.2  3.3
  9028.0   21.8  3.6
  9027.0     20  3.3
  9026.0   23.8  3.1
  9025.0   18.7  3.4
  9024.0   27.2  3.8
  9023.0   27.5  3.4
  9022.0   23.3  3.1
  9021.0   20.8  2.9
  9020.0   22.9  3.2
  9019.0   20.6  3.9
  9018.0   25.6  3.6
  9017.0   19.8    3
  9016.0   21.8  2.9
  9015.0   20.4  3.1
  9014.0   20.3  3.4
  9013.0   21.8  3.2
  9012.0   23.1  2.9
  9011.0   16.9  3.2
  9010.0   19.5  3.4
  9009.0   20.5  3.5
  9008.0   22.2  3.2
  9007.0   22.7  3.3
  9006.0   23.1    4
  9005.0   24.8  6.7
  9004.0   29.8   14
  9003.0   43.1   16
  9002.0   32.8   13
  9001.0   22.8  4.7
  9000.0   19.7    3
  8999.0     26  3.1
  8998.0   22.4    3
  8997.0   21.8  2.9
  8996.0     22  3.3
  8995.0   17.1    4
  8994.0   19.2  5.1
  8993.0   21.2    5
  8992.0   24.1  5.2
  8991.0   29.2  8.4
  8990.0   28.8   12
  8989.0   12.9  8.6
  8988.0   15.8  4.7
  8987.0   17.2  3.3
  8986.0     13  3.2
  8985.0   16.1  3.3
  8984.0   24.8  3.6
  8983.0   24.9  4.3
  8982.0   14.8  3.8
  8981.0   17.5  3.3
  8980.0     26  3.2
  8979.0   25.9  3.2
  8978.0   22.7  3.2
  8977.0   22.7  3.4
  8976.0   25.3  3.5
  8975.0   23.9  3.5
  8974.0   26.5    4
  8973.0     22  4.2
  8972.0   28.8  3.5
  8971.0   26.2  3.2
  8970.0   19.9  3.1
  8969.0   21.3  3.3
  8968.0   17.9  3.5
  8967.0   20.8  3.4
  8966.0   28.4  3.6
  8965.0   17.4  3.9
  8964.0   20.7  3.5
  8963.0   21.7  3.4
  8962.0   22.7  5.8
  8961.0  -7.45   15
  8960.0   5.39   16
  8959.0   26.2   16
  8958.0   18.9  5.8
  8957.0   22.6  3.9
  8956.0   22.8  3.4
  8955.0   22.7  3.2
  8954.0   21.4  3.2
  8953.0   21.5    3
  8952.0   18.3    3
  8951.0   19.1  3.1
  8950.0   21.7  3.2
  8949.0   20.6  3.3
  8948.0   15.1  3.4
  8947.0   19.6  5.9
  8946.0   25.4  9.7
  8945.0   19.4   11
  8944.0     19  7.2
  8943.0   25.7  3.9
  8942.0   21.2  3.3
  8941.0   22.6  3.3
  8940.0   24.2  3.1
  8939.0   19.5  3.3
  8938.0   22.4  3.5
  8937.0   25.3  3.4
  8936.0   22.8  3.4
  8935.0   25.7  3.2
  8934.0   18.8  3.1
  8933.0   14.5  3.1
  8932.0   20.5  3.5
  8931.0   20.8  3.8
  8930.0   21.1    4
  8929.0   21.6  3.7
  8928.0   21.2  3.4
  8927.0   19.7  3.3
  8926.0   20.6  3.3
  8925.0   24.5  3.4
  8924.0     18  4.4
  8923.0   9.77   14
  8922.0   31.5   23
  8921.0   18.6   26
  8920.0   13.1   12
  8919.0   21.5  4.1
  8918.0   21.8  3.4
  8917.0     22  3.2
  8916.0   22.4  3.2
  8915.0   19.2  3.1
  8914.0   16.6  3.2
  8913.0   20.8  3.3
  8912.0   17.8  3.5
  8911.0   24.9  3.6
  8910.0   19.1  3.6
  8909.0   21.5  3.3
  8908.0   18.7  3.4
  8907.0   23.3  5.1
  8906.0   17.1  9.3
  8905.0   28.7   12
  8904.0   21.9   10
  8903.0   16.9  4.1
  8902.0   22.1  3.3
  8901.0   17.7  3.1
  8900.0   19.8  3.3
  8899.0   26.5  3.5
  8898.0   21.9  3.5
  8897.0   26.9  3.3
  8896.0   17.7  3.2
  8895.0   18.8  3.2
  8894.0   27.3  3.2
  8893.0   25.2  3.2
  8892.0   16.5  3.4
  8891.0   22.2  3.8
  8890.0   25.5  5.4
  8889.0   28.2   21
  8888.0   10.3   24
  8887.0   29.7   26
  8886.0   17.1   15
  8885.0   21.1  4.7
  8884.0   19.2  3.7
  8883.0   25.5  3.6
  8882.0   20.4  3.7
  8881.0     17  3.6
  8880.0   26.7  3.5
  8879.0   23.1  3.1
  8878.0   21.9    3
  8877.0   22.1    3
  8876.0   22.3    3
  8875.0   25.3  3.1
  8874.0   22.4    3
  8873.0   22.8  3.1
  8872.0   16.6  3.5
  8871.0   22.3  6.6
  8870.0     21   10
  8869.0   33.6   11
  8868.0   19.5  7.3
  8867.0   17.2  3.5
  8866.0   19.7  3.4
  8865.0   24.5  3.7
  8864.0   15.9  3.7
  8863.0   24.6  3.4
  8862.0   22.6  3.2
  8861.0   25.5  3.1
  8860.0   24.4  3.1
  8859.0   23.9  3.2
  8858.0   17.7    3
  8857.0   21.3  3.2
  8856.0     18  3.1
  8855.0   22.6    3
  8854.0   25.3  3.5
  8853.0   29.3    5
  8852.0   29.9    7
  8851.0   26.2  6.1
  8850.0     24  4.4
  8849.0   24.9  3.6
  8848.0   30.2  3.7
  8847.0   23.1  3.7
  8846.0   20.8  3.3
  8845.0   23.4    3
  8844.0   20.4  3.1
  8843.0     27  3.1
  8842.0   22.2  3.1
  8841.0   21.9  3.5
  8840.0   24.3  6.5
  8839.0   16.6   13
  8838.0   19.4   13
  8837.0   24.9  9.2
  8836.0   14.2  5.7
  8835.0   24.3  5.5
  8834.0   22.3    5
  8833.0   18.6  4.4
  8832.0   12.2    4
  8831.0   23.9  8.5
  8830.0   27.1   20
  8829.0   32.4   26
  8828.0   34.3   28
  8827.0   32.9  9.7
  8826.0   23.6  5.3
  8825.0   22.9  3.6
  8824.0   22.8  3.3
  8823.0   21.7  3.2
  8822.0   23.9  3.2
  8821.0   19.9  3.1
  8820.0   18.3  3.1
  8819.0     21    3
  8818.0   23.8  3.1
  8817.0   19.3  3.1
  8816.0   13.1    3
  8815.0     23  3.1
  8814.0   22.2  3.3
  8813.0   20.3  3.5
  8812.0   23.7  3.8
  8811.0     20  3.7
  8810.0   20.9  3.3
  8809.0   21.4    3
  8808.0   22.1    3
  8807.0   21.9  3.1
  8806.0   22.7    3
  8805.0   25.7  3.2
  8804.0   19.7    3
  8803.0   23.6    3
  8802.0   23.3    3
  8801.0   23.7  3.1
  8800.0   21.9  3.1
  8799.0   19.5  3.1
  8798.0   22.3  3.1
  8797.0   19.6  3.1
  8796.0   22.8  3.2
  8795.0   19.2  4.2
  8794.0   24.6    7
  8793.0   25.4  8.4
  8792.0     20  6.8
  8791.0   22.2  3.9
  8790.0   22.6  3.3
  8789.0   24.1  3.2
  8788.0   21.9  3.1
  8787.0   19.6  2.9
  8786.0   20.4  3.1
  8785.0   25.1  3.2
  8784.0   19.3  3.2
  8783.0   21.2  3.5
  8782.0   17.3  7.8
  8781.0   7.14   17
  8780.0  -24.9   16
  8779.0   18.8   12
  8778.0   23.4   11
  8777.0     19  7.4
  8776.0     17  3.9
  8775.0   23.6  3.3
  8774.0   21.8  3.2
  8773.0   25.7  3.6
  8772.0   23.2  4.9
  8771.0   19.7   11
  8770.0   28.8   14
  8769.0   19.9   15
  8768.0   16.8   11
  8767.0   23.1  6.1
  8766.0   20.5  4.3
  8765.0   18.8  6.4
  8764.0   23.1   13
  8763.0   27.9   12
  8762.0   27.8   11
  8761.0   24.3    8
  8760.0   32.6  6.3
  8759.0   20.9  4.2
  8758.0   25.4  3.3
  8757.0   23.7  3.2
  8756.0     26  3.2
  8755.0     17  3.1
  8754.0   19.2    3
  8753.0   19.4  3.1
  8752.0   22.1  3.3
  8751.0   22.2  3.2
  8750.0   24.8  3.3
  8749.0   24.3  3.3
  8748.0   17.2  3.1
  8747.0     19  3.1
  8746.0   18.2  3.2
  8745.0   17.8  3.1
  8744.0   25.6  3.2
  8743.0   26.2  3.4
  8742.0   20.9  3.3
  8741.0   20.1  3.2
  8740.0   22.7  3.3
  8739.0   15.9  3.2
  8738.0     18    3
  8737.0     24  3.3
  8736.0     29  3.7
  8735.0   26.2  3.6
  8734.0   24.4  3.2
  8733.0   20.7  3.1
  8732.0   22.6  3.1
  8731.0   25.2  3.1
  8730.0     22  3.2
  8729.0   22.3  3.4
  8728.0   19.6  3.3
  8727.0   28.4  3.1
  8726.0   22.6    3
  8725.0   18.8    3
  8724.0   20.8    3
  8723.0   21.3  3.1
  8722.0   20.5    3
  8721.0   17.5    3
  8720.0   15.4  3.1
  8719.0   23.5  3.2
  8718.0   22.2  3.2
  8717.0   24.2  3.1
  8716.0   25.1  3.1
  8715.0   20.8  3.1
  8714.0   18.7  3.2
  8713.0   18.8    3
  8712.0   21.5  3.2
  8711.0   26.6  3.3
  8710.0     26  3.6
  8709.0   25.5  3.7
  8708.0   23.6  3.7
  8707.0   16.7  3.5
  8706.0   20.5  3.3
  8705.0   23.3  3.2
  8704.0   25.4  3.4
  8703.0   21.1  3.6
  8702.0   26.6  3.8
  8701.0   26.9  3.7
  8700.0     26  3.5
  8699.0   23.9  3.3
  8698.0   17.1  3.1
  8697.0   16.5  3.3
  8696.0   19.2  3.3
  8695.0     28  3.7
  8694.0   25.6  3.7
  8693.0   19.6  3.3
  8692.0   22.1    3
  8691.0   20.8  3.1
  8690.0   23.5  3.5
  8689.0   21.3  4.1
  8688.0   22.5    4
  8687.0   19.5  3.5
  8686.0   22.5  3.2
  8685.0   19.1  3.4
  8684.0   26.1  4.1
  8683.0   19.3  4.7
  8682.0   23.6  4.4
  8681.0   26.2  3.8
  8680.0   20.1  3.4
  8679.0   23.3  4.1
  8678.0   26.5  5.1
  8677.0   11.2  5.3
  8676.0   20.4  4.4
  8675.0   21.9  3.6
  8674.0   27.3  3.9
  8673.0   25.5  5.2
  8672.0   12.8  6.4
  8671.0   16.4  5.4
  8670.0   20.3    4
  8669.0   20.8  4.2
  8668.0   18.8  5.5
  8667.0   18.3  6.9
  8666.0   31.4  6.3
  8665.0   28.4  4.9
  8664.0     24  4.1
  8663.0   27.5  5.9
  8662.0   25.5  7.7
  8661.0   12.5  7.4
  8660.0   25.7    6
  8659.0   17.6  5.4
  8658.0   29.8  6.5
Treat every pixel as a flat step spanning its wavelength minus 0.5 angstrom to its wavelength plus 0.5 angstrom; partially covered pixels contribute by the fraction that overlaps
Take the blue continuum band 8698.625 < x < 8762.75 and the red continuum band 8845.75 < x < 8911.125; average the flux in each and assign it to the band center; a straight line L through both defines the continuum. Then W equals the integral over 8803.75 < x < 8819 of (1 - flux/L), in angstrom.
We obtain 0.76 angstrom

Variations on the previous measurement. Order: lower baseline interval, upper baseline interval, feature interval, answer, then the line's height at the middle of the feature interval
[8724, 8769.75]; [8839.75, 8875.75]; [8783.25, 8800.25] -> 0.69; 22.7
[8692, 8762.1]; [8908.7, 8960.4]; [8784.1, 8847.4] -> -1.86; 21.6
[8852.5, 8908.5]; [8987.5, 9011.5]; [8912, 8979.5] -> 5.72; 22.7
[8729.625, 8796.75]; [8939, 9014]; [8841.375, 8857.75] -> -2.13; 21.4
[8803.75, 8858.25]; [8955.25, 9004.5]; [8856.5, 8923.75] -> 2.63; 22.4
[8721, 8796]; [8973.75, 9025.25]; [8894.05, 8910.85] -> 0.49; 22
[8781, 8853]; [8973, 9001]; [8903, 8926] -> 1.49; 21.9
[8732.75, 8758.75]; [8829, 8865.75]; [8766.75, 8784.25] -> 3.51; 22.2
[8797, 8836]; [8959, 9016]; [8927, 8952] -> 0.91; 21.9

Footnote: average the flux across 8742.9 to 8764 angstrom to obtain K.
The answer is 22.9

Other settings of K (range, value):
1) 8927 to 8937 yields 21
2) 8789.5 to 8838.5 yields 22.3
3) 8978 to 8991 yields 20.3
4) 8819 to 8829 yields 24.7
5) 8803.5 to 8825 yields 21.3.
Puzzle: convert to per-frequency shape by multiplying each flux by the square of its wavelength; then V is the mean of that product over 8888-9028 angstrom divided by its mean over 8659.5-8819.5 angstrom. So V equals 1.04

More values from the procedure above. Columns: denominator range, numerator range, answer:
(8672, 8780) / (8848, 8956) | 1.03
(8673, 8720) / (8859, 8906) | 1.03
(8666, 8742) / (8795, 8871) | 1.06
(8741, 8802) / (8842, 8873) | 1.12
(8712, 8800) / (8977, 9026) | 1.12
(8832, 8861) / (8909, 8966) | 0.90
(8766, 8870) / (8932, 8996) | 0.99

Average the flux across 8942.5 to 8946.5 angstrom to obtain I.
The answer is 22.4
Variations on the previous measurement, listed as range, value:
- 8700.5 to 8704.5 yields 25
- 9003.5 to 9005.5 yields 27.3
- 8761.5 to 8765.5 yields 24.4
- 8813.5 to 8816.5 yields 19.4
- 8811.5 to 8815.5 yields 22.3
